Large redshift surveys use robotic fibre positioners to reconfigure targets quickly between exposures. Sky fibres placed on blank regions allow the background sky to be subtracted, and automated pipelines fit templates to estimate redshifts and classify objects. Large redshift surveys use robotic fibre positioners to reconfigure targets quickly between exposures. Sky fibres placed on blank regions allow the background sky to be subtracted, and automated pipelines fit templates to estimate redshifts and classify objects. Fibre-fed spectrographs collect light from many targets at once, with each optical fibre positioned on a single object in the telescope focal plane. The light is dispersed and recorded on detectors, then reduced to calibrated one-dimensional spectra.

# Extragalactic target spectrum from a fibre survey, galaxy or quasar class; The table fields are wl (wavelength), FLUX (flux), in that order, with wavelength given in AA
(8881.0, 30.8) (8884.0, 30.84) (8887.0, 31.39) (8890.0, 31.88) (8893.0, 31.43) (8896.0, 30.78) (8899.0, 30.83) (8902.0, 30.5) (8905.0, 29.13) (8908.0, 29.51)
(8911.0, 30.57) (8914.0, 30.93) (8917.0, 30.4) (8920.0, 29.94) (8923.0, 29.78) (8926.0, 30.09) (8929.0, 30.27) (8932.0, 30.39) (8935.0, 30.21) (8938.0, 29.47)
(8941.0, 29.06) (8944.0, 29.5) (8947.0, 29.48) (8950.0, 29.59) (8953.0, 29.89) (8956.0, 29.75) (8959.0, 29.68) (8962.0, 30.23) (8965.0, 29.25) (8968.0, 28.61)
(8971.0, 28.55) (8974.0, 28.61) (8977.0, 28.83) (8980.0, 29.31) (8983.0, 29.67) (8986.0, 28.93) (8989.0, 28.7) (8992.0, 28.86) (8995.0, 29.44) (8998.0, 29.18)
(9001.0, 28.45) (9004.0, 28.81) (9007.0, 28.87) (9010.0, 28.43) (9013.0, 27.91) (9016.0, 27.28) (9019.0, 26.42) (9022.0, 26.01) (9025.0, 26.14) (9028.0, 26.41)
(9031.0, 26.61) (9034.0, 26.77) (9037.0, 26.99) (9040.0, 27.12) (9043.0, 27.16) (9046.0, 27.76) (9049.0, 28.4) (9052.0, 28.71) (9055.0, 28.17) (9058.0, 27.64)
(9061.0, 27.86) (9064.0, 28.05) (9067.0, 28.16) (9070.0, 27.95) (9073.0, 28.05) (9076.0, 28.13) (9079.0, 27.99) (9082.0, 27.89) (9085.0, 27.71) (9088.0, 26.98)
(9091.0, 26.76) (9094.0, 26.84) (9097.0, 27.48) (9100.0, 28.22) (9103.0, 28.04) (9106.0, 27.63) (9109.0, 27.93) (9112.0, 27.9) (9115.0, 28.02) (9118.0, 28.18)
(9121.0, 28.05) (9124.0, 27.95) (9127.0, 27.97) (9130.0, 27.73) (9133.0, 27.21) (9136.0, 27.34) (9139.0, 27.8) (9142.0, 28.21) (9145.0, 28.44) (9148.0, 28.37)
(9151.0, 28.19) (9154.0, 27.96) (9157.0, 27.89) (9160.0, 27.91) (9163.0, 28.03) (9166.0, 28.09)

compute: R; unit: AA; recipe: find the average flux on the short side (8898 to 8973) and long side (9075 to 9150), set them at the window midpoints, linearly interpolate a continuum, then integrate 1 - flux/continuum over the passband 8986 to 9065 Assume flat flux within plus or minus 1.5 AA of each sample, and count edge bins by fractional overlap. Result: 2.7 AA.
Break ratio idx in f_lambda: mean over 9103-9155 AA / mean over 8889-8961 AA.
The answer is 0.9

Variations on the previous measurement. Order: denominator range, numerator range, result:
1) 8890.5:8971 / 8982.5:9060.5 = 0.93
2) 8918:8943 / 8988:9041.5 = 0.93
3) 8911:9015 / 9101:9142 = 0.95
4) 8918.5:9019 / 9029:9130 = 0.95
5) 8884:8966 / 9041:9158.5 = 0.92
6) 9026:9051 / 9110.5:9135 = 1.03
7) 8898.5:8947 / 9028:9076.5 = 0.92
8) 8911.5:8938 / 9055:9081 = 0.93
